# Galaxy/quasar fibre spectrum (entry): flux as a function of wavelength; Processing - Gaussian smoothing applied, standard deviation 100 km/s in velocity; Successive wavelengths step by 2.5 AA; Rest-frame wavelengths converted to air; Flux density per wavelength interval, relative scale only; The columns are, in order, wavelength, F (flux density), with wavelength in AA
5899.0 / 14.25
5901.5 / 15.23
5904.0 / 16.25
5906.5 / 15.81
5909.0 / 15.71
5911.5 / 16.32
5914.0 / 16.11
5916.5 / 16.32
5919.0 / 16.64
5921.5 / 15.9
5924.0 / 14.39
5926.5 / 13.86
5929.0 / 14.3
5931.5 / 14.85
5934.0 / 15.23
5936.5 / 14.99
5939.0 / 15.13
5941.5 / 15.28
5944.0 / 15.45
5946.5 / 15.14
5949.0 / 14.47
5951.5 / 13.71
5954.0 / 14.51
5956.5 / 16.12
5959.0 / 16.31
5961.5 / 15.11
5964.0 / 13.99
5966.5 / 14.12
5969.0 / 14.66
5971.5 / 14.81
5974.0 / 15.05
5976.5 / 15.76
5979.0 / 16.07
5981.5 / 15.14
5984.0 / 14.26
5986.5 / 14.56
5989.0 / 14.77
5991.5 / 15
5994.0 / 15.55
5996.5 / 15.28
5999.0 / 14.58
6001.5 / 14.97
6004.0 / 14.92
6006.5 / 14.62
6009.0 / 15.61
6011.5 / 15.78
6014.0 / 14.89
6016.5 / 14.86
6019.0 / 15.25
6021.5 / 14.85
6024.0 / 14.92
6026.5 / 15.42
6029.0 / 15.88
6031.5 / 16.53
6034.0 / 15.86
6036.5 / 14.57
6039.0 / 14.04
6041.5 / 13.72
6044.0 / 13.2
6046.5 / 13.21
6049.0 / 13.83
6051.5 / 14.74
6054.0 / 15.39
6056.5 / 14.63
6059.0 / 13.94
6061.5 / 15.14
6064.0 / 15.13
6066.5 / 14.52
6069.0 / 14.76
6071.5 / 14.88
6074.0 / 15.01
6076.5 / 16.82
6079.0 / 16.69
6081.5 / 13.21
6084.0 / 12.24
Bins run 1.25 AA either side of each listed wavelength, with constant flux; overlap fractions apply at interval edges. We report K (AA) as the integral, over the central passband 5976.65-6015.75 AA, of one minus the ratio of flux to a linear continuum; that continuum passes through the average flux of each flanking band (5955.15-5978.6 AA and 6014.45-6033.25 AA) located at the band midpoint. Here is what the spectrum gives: 0.5 AA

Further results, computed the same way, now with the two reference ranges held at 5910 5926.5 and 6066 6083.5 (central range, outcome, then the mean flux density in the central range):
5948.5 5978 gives 1.3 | 14.9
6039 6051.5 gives 1.2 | 13.7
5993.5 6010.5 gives 0.3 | 15.1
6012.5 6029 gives 0.2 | 15.1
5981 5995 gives 0.5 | 14.9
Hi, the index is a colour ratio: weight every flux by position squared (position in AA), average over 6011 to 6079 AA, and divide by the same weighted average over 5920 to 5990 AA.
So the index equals 1.0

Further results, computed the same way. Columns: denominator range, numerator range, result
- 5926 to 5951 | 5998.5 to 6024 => 1.04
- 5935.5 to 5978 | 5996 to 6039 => 1.03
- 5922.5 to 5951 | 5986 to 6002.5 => 1.03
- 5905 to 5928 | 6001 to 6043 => 1.00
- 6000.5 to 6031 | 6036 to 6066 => 0.95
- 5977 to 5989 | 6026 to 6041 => 1.04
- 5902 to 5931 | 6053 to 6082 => 1.02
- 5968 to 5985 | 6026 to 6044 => 1.01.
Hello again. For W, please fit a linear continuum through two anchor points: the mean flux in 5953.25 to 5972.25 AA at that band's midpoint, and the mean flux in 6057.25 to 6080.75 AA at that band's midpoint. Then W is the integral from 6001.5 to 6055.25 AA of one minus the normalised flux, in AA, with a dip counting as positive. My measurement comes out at 0.8 AA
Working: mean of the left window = 15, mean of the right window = 15.2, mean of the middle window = 14.9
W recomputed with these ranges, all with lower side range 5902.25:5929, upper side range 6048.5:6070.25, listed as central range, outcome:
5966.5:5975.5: 0.3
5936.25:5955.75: 0.8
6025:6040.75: -0.5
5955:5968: 0.2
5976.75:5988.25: 0.1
